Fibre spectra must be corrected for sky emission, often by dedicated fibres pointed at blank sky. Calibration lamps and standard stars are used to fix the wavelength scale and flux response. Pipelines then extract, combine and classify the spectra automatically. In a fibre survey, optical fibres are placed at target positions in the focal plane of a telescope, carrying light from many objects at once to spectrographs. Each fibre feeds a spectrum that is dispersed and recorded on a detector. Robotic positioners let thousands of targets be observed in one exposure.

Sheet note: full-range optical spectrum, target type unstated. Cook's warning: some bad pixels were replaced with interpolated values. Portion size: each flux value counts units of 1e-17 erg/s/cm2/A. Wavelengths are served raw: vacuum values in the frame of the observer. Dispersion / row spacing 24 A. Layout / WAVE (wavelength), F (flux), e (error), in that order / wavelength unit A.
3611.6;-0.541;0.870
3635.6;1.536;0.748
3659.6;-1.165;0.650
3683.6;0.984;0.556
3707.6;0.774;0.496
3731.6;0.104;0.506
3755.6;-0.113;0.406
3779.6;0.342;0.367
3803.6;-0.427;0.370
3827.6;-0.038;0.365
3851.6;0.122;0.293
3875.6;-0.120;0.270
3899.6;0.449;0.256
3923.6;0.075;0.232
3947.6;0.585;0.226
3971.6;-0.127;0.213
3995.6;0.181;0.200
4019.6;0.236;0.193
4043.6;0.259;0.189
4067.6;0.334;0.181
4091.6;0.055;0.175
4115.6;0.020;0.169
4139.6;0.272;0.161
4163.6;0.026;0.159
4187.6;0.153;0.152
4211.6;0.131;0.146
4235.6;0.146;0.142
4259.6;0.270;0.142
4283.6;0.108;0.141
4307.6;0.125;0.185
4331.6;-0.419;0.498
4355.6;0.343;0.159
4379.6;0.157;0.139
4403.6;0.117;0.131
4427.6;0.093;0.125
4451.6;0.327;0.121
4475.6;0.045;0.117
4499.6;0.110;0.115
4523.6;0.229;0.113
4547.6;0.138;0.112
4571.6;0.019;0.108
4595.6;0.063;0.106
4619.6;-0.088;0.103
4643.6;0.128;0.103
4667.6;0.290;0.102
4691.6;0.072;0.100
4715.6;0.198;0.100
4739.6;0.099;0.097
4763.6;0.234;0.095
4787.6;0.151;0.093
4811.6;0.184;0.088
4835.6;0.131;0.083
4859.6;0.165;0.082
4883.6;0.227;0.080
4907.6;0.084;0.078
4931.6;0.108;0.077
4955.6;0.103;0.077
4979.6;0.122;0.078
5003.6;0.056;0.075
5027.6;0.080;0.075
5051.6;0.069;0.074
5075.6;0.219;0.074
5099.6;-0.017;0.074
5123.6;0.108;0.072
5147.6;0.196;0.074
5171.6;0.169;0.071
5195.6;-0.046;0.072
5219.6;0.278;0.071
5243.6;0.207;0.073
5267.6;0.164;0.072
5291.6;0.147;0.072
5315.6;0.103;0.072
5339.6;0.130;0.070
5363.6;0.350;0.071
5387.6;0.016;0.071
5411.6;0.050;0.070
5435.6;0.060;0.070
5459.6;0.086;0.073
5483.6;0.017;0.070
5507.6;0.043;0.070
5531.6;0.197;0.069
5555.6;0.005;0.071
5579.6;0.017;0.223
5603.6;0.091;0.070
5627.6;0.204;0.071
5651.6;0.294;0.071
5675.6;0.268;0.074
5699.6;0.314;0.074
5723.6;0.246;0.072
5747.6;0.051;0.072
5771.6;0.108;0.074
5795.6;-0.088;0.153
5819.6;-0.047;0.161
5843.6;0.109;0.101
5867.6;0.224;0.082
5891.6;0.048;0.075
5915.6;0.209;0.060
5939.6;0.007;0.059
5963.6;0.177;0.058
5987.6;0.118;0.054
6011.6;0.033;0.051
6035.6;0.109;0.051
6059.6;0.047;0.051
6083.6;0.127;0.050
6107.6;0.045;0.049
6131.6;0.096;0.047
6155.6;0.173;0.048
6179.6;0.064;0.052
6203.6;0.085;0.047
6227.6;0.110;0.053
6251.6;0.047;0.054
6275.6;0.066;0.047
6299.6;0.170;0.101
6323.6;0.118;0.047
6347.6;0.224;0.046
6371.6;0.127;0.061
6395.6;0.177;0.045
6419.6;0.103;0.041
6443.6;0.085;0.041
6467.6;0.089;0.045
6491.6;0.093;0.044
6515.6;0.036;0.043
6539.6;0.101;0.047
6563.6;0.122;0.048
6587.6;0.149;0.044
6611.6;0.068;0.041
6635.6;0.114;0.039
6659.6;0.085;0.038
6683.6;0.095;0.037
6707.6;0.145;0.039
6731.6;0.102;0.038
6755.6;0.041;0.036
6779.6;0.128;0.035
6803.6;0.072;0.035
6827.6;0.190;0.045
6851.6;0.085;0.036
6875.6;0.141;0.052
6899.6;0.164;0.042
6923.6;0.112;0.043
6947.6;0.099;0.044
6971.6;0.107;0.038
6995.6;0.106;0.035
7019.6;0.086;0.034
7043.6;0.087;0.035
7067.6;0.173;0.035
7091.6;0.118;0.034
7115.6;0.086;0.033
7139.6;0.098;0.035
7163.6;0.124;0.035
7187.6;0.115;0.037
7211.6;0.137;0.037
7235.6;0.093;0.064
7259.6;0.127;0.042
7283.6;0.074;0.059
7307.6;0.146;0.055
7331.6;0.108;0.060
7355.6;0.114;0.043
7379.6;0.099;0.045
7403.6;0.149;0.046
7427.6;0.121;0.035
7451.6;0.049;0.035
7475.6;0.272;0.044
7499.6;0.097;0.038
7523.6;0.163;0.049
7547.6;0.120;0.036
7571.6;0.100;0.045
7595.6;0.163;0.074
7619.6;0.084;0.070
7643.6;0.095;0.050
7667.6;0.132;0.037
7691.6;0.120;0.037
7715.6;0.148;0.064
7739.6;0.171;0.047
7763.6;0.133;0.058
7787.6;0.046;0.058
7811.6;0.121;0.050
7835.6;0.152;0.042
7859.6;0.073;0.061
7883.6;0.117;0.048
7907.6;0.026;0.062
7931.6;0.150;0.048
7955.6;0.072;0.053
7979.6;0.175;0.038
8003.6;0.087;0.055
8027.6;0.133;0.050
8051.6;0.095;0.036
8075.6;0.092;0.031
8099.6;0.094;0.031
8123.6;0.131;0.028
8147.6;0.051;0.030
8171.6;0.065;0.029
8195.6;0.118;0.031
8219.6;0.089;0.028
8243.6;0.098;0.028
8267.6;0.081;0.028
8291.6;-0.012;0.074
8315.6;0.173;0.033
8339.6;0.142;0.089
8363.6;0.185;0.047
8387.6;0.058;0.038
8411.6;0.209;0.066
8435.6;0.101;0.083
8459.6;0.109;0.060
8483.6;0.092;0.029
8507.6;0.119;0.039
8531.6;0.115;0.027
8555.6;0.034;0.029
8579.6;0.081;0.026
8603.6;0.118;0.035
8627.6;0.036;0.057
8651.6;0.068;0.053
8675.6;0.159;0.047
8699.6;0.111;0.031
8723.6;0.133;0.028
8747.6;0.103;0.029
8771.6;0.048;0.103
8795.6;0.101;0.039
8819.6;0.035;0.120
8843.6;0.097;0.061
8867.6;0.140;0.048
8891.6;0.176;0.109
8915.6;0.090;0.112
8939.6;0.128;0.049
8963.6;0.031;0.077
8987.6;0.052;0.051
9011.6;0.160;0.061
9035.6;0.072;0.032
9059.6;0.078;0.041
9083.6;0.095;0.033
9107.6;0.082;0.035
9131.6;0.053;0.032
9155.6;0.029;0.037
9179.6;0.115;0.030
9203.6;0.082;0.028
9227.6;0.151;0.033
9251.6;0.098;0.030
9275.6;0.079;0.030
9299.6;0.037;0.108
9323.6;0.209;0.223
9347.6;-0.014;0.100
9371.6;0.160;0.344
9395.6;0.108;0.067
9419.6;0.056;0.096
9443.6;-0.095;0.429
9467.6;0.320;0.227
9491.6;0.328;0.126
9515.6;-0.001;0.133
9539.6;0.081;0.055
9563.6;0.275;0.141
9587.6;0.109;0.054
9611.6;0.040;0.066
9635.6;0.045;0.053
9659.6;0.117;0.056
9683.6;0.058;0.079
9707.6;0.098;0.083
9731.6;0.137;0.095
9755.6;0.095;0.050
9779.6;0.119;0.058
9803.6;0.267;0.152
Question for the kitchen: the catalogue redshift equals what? 0.14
